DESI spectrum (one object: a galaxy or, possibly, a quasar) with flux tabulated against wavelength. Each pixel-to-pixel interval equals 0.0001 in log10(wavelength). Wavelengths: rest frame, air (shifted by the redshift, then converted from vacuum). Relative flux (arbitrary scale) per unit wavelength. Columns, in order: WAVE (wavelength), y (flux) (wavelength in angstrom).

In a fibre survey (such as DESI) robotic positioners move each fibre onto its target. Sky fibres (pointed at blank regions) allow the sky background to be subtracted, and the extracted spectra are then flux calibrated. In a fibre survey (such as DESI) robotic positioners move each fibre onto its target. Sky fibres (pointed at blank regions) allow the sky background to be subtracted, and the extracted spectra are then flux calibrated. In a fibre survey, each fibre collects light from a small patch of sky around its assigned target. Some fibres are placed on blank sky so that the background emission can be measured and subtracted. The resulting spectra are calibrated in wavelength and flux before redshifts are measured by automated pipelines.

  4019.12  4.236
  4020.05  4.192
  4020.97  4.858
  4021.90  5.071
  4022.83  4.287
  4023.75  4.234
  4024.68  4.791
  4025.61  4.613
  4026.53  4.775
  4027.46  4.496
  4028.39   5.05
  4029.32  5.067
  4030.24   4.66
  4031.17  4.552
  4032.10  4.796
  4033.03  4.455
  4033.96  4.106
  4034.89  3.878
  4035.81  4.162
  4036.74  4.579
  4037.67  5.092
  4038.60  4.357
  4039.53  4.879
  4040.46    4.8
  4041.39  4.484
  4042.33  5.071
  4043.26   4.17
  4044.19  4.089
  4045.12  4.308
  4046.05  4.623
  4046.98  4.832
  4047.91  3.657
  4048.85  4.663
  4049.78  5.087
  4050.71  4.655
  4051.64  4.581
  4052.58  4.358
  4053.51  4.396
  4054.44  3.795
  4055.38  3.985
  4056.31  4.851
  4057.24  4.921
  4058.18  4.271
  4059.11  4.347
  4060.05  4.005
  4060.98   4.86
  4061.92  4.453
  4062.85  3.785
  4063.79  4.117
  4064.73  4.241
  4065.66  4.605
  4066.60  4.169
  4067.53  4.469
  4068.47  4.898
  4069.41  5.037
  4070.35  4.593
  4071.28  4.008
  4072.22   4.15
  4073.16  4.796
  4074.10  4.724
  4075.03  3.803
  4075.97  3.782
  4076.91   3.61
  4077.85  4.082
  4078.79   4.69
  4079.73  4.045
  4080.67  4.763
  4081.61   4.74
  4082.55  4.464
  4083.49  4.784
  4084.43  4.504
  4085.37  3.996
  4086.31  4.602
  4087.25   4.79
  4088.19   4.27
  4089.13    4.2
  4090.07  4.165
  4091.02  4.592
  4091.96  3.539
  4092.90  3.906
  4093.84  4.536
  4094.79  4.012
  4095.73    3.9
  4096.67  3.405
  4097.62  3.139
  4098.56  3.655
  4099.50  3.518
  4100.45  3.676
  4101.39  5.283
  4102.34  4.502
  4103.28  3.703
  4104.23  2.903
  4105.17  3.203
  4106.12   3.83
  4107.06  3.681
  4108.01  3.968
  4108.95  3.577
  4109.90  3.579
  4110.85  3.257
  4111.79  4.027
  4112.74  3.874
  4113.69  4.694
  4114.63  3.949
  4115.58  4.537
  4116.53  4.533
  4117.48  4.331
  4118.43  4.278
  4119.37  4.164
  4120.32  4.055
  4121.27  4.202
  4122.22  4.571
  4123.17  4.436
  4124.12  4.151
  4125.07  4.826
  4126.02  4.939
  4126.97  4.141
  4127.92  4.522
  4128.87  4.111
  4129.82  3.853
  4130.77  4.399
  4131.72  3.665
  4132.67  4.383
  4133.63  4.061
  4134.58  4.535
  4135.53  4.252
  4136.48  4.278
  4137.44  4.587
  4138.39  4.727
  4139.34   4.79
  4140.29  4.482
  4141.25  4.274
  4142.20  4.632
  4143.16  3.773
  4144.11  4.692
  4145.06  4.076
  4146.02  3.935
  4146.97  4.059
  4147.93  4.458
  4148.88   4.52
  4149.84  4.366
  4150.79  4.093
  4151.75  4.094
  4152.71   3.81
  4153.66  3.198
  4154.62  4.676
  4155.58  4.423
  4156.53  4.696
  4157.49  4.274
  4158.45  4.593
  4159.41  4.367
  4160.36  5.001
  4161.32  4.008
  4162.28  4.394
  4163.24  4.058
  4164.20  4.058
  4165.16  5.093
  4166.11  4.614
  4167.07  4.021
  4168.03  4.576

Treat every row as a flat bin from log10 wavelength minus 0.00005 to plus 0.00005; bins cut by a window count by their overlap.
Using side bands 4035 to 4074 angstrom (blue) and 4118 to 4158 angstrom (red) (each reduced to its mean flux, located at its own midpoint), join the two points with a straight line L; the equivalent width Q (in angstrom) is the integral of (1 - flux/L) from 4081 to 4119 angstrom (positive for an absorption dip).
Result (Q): 2.77 angstrom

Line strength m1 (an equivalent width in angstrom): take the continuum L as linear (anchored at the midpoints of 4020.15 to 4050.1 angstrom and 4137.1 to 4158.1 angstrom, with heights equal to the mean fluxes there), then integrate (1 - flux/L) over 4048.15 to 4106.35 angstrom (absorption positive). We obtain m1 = 2.93 angstrom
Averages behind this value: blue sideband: 4.57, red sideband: 4.3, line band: 4.25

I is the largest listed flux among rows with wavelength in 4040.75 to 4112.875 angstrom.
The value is 5.283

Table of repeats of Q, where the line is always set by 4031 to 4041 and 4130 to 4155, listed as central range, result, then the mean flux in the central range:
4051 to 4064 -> 0.3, 4.35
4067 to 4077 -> 0.1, 4.38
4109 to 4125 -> 0.6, 4.17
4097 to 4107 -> 1.4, 3.73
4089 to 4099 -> 1.1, 3.9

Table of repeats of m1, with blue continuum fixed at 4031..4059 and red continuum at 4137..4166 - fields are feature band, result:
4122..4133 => 0.1 angstrom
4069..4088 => 0.2 angstrom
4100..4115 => 1.9 angstrom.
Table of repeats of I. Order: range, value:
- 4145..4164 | 5.001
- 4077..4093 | 4.79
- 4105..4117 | 4.694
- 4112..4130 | 4.939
